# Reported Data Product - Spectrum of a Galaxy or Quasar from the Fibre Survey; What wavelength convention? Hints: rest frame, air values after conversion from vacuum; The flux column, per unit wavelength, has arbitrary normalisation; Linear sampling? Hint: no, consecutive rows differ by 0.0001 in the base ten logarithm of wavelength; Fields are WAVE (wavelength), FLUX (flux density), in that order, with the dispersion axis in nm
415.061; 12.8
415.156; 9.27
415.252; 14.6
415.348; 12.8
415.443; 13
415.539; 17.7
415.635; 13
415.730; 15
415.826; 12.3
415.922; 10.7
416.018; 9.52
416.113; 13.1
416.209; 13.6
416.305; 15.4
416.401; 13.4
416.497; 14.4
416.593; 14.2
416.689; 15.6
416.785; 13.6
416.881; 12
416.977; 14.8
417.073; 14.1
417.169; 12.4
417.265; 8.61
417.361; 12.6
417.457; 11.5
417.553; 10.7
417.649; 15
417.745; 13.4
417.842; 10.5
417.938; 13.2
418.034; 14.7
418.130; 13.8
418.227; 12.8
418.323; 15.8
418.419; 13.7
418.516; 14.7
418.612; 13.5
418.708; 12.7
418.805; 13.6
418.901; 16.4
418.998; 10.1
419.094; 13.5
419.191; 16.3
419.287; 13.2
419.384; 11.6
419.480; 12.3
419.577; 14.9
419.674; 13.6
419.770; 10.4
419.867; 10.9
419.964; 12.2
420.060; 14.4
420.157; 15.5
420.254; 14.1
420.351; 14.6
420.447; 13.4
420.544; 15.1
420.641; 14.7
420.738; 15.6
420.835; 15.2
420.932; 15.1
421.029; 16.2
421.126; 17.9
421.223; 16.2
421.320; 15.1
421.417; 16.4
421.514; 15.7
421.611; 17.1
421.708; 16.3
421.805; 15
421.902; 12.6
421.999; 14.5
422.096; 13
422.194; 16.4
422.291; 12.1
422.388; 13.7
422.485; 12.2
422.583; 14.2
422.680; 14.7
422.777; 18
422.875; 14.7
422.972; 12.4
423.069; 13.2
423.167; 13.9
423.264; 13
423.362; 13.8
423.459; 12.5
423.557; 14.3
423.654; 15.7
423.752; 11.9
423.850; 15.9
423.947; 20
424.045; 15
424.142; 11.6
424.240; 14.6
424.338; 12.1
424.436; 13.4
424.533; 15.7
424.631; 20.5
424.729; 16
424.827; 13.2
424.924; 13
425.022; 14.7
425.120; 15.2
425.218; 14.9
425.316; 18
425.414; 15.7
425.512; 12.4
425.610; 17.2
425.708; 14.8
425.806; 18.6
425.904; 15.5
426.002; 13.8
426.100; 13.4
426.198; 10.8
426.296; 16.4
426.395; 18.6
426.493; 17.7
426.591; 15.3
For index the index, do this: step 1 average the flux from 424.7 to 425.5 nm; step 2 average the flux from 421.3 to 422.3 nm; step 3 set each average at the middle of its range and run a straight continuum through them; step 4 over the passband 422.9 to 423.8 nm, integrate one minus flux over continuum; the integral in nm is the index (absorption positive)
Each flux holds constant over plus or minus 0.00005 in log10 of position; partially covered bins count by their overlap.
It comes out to 0.09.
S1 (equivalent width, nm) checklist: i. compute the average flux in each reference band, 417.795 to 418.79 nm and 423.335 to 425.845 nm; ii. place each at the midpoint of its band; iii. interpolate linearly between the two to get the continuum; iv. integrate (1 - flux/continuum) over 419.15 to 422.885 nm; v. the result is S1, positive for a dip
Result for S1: -0.08 nm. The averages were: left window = 13.5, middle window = 14.5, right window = 15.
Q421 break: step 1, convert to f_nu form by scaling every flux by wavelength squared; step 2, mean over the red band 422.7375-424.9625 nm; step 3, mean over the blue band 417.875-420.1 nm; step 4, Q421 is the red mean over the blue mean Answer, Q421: 1.1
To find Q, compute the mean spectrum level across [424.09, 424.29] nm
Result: 13.1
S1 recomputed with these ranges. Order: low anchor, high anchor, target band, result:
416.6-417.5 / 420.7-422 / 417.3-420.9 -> 0.18 nm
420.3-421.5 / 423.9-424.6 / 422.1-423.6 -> 0.11 nm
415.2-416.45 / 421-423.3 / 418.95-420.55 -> 0.11 nm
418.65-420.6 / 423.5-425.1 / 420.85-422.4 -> -0.13 nm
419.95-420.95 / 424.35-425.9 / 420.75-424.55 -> 0.09 nm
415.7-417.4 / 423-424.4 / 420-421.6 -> -0.20 nm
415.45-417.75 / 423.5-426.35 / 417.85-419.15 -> -0.01 nm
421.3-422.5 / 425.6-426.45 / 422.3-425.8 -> 0.09 nm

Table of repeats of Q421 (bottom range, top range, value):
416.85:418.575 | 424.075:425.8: 1.19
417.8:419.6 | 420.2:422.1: 1.14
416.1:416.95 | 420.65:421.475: 1.16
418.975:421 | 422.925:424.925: 1.07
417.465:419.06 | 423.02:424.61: 1.10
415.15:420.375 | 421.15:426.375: 1.14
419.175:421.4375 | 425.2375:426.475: 1.11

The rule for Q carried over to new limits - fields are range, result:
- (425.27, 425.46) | 16.8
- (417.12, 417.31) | 10.6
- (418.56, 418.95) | 14.1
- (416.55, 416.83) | 14.5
